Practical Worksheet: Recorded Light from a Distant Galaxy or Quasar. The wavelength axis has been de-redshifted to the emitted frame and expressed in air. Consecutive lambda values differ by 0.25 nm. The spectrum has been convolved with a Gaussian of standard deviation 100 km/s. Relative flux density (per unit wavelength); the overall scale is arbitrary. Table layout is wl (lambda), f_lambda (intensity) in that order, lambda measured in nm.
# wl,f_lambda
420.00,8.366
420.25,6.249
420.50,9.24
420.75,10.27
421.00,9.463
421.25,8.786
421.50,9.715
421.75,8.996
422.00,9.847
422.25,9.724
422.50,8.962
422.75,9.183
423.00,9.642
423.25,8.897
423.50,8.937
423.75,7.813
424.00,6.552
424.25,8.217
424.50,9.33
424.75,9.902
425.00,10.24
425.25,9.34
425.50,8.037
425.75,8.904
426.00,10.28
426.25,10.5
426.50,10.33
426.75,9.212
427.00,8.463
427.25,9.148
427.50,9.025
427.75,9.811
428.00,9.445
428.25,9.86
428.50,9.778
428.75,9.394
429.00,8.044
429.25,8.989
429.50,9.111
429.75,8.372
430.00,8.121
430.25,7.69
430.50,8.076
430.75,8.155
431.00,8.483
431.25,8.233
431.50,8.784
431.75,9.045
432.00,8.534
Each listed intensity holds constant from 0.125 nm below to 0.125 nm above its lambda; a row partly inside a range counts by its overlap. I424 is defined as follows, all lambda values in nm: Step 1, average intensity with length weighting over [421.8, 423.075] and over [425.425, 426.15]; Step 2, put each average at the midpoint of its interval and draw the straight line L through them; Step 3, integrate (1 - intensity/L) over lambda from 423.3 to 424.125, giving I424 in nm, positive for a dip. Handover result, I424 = 0.130 nm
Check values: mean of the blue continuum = 9.44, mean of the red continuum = 9.19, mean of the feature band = 7.87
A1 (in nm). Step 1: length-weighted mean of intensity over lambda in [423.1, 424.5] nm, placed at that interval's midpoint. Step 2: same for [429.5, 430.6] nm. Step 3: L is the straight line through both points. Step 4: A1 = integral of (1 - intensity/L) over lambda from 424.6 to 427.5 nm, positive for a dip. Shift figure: -0.44 nm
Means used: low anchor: 8.22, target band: 9.47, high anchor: 8.18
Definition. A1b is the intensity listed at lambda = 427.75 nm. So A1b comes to 9.811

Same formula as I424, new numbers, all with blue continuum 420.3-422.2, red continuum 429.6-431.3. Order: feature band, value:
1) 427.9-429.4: -0.15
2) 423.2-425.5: 0.05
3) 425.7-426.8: -0.16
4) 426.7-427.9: -0.08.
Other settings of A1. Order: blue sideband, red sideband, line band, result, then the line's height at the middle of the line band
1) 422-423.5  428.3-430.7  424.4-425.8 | -0.04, 9.07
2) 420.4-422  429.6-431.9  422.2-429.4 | -0.21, 8.91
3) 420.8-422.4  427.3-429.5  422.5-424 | 0.11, 9.41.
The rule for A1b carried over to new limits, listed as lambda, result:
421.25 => 8.786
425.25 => 9.34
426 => 10.28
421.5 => 9.715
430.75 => 8.155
